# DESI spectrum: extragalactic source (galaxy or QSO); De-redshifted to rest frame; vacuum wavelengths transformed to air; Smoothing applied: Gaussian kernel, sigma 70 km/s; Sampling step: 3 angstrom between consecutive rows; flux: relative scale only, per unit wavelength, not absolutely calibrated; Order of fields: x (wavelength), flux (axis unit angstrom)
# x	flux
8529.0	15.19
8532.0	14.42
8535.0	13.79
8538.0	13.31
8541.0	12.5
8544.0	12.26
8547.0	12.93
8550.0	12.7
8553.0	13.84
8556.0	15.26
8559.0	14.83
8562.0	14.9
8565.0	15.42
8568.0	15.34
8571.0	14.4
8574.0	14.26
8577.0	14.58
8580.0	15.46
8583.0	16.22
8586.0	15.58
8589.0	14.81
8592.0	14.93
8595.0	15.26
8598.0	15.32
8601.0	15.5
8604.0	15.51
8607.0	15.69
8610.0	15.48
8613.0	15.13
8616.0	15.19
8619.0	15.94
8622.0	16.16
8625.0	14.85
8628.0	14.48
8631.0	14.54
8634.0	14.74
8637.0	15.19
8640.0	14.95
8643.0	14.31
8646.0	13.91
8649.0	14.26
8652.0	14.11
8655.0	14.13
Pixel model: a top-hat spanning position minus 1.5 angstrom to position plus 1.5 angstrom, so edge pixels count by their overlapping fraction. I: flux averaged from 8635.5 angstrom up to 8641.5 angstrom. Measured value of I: 15.1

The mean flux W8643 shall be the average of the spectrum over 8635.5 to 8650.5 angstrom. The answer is 14.5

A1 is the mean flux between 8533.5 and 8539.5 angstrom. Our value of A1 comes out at 13.5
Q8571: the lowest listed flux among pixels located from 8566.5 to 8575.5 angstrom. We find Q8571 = 14.26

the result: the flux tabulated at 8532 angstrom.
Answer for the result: 14.42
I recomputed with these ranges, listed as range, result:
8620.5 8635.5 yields 15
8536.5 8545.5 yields 12.7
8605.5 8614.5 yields 15.4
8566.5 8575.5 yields 14.7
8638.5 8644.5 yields 14.6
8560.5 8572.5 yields 15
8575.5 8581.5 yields 15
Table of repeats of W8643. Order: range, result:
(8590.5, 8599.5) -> 15.2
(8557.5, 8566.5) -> 15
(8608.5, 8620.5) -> 15.4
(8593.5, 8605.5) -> 15.4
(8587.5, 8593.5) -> 14.9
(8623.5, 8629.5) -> 14.7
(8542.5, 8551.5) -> 12.6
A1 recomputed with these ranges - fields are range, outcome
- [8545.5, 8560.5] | 13.9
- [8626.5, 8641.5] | 14.8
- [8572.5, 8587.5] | 15.2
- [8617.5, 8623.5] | 16.1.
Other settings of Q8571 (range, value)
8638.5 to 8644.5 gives 14.31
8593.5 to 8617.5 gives 15.13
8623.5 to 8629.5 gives 14.48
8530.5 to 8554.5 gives 12.26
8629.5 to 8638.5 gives 14.54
